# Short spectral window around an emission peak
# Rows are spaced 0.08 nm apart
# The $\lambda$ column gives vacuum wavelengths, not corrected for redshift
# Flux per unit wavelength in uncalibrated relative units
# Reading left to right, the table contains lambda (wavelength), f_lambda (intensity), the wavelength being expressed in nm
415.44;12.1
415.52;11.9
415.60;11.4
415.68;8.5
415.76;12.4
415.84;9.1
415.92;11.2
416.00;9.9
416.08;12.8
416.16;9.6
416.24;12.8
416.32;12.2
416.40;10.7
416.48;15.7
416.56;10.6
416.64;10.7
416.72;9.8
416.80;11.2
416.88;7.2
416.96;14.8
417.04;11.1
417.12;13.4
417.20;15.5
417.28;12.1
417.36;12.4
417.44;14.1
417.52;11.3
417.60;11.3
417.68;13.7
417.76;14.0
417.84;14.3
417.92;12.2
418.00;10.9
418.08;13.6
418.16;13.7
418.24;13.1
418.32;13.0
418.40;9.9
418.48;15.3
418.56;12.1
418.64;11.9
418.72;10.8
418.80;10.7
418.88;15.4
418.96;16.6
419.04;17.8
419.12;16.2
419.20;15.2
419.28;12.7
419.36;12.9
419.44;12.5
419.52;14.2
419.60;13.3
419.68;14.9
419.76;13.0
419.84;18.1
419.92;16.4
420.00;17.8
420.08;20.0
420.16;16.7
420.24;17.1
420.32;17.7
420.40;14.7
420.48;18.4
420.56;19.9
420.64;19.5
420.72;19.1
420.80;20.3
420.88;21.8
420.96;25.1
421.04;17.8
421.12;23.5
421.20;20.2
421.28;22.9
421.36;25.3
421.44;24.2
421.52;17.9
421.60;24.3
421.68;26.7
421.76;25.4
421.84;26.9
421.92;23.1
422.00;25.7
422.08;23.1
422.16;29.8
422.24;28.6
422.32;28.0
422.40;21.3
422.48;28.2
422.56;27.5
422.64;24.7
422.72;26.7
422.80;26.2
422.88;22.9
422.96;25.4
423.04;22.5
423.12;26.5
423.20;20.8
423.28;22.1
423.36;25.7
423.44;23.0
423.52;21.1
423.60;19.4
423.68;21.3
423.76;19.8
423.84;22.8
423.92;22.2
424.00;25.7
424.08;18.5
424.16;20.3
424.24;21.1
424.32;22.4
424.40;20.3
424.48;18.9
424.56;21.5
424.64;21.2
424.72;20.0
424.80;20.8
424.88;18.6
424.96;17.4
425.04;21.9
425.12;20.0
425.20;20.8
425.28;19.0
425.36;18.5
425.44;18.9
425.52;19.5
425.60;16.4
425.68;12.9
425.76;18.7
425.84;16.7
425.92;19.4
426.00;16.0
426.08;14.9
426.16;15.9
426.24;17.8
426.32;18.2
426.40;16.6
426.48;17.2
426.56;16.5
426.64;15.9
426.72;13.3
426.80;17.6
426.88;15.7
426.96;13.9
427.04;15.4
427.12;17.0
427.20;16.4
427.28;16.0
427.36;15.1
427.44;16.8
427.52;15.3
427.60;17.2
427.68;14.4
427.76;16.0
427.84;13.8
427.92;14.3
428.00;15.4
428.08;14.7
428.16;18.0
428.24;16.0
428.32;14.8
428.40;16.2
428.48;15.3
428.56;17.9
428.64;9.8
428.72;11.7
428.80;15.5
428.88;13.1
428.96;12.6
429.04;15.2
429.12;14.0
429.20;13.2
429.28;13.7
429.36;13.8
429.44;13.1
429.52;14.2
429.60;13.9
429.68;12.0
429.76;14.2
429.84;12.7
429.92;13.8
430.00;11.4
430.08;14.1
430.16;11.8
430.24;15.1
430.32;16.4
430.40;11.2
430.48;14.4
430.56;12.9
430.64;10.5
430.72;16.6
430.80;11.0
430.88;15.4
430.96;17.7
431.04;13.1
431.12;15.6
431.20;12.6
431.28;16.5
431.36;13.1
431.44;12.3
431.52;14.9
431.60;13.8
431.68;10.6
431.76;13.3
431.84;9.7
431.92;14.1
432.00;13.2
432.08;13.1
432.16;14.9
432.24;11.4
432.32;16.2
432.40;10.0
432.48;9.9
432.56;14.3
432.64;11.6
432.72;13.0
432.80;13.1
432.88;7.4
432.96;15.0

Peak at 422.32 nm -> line C IV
